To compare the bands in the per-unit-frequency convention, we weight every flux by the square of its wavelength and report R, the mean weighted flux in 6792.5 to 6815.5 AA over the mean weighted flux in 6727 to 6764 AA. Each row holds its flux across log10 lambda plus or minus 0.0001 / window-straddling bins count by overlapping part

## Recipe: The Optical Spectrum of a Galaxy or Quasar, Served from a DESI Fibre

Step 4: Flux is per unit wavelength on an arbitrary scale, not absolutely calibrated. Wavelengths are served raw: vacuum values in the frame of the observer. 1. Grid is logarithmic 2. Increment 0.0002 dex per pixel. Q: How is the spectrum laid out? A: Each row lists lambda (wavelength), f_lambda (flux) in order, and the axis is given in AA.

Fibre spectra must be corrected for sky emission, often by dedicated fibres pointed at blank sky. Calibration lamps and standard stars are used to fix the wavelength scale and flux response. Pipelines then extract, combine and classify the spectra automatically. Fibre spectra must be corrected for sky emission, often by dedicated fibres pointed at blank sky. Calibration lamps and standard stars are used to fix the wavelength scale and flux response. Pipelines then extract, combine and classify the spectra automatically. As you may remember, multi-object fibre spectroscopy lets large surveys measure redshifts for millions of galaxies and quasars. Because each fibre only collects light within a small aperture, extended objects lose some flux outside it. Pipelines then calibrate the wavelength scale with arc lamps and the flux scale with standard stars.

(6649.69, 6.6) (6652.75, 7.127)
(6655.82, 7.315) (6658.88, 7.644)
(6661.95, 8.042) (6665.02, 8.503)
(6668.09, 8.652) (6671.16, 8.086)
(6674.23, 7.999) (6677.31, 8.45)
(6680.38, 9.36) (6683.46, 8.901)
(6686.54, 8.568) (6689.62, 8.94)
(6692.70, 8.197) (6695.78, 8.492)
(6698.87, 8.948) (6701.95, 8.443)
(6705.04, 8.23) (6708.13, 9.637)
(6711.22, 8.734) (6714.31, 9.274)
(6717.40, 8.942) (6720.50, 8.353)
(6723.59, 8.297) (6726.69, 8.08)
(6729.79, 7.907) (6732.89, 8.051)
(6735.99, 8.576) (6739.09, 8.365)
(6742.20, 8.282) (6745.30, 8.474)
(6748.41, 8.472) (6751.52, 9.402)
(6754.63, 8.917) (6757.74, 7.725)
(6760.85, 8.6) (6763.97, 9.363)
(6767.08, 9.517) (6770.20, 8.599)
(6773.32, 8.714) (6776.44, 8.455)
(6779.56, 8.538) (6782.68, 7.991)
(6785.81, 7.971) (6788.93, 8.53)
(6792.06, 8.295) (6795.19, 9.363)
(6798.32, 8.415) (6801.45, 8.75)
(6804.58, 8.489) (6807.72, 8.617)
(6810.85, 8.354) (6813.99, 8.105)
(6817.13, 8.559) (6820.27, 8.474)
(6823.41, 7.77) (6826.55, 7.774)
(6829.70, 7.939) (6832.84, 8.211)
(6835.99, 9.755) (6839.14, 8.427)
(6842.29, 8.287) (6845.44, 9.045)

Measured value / 1.0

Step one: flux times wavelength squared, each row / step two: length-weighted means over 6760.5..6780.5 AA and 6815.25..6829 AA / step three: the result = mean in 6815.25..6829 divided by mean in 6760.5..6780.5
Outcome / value 0.93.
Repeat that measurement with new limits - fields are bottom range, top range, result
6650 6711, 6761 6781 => 1.09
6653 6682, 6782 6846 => 1.08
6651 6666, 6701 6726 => 1.15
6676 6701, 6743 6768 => 1.03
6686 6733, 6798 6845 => 1.01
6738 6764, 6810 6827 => 0.97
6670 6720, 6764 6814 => 1.01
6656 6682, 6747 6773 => 1.09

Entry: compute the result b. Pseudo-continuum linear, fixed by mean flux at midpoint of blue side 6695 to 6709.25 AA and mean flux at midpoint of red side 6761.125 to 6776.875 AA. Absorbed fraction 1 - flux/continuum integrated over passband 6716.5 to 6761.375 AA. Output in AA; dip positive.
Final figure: 2.2 AA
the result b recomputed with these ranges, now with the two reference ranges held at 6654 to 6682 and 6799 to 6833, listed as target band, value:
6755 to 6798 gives -1.7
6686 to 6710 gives -1.3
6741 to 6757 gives -0.8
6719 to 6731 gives 0.1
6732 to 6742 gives -0.1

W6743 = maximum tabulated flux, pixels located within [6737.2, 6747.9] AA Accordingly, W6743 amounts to 8.474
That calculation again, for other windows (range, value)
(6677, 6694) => 9.36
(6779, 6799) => 9.363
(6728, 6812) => 9.517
